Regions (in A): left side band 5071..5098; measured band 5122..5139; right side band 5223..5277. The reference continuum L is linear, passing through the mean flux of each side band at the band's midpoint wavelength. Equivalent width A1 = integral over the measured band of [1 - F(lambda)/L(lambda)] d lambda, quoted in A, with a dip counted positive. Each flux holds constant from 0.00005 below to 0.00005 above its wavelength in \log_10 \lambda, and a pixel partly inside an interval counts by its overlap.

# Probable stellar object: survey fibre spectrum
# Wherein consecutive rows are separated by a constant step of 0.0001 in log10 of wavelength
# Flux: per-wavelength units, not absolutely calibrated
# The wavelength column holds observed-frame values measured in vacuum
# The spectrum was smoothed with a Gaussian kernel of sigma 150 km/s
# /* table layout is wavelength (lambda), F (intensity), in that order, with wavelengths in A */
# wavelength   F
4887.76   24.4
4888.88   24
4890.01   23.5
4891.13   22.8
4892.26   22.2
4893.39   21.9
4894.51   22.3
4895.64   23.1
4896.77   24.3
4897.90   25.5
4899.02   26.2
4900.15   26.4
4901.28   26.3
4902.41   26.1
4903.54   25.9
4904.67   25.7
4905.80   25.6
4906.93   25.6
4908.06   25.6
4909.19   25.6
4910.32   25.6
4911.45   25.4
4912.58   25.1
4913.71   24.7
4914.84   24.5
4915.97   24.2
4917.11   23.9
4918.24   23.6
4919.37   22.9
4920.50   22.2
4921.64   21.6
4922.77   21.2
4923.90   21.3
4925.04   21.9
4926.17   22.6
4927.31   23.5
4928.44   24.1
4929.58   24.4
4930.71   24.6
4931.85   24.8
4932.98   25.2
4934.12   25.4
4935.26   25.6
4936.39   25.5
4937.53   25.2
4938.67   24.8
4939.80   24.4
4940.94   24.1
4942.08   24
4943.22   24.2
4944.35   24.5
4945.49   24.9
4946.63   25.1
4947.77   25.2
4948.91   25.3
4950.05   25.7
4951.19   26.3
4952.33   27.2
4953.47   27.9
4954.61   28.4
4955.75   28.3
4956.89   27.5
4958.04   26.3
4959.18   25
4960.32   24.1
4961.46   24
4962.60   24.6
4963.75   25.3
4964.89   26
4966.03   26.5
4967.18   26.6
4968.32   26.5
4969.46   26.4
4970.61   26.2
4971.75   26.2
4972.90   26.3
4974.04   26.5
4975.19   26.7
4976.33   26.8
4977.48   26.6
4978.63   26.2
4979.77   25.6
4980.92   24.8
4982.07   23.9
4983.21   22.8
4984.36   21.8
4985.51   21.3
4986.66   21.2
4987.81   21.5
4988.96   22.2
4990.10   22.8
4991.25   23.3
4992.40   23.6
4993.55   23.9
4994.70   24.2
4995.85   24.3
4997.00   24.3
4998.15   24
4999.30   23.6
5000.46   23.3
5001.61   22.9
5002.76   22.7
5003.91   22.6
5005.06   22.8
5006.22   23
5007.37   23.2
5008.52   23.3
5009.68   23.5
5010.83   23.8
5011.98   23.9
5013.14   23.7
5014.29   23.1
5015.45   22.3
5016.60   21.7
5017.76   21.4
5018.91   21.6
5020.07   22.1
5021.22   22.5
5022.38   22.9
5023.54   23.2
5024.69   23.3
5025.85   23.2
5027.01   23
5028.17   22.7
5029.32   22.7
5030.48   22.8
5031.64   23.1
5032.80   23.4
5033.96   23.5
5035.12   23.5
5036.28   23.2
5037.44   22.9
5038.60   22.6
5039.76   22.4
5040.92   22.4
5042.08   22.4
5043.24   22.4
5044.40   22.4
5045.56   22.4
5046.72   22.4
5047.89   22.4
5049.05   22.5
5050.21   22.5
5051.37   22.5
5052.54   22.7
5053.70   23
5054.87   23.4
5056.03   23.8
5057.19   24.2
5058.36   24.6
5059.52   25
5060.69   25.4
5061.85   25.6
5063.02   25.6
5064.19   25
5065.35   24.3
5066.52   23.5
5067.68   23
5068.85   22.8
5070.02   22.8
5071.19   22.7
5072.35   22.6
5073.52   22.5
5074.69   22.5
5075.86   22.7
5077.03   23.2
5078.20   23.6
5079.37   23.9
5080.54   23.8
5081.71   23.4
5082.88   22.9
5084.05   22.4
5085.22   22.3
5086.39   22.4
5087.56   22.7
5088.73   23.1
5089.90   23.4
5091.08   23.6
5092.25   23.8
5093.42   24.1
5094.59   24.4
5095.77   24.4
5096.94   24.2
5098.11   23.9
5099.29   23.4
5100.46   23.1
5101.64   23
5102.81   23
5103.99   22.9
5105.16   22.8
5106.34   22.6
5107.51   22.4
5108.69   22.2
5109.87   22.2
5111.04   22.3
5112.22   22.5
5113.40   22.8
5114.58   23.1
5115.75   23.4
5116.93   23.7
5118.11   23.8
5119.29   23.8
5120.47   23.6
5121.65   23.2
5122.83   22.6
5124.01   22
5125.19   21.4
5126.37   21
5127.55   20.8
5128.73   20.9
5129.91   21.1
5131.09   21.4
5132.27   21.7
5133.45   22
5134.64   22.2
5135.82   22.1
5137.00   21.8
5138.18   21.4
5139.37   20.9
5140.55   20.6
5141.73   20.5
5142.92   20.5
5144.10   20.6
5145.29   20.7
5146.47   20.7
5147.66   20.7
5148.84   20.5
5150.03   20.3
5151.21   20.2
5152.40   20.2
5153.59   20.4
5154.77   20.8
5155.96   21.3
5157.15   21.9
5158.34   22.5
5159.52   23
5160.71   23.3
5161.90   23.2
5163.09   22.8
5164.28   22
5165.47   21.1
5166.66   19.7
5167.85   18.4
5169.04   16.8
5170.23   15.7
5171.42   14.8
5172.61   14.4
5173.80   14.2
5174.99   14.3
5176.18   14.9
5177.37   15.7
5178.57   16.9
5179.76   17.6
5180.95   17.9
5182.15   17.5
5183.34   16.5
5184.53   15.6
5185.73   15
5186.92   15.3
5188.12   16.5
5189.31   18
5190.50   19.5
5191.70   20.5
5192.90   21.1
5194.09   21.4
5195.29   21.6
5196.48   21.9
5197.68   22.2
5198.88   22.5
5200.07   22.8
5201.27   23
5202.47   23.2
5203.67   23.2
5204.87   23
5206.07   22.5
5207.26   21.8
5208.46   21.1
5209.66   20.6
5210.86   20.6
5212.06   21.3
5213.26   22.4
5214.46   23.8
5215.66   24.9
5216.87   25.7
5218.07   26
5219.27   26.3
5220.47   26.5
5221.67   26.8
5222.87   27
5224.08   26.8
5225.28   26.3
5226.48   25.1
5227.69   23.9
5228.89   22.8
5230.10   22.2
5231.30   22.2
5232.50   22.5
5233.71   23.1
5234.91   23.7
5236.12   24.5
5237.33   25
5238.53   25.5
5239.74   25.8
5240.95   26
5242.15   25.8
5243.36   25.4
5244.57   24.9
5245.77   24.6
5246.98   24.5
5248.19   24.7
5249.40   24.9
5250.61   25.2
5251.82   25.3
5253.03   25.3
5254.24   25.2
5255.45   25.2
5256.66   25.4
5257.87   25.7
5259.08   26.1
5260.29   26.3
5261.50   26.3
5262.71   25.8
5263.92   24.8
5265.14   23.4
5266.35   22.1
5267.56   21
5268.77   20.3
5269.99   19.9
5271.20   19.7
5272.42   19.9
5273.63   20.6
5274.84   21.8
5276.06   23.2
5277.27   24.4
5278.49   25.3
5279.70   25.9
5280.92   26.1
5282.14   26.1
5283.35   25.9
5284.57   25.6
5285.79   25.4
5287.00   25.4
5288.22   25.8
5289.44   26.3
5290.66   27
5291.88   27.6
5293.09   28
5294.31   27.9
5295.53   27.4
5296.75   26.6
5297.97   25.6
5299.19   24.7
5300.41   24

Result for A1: 1.4 A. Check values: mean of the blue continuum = 23.3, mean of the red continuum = 24.1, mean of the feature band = 21.6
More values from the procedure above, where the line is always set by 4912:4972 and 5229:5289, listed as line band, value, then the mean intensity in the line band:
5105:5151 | 5.0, 21.8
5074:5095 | 1.2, 23.2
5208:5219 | 0.6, 23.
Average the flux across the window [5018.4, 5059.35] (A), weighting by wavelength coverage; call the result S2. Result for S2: 22.9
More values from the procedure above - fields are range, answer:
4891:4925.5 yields 24.2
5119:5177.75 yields 20.4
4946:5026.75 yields 24.3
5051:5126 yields 23.3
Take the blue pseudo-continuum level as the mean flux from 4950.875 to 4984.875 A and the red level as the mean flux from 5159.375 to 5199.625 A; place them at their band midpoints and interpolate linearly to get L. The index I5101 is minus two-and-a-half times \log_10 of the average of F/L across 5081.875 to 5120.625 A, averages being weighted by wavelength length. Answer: -0.09 mag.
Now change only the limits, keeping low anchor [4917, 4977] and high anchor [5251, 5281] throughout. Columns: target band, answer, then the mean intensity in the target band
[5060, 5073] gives 0.03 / 23.9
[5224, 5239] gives -0.01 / 24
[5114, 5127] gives 0.07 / 22.9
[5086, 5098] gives 0.04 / 23.7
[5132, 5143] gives 0.14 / 21.4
